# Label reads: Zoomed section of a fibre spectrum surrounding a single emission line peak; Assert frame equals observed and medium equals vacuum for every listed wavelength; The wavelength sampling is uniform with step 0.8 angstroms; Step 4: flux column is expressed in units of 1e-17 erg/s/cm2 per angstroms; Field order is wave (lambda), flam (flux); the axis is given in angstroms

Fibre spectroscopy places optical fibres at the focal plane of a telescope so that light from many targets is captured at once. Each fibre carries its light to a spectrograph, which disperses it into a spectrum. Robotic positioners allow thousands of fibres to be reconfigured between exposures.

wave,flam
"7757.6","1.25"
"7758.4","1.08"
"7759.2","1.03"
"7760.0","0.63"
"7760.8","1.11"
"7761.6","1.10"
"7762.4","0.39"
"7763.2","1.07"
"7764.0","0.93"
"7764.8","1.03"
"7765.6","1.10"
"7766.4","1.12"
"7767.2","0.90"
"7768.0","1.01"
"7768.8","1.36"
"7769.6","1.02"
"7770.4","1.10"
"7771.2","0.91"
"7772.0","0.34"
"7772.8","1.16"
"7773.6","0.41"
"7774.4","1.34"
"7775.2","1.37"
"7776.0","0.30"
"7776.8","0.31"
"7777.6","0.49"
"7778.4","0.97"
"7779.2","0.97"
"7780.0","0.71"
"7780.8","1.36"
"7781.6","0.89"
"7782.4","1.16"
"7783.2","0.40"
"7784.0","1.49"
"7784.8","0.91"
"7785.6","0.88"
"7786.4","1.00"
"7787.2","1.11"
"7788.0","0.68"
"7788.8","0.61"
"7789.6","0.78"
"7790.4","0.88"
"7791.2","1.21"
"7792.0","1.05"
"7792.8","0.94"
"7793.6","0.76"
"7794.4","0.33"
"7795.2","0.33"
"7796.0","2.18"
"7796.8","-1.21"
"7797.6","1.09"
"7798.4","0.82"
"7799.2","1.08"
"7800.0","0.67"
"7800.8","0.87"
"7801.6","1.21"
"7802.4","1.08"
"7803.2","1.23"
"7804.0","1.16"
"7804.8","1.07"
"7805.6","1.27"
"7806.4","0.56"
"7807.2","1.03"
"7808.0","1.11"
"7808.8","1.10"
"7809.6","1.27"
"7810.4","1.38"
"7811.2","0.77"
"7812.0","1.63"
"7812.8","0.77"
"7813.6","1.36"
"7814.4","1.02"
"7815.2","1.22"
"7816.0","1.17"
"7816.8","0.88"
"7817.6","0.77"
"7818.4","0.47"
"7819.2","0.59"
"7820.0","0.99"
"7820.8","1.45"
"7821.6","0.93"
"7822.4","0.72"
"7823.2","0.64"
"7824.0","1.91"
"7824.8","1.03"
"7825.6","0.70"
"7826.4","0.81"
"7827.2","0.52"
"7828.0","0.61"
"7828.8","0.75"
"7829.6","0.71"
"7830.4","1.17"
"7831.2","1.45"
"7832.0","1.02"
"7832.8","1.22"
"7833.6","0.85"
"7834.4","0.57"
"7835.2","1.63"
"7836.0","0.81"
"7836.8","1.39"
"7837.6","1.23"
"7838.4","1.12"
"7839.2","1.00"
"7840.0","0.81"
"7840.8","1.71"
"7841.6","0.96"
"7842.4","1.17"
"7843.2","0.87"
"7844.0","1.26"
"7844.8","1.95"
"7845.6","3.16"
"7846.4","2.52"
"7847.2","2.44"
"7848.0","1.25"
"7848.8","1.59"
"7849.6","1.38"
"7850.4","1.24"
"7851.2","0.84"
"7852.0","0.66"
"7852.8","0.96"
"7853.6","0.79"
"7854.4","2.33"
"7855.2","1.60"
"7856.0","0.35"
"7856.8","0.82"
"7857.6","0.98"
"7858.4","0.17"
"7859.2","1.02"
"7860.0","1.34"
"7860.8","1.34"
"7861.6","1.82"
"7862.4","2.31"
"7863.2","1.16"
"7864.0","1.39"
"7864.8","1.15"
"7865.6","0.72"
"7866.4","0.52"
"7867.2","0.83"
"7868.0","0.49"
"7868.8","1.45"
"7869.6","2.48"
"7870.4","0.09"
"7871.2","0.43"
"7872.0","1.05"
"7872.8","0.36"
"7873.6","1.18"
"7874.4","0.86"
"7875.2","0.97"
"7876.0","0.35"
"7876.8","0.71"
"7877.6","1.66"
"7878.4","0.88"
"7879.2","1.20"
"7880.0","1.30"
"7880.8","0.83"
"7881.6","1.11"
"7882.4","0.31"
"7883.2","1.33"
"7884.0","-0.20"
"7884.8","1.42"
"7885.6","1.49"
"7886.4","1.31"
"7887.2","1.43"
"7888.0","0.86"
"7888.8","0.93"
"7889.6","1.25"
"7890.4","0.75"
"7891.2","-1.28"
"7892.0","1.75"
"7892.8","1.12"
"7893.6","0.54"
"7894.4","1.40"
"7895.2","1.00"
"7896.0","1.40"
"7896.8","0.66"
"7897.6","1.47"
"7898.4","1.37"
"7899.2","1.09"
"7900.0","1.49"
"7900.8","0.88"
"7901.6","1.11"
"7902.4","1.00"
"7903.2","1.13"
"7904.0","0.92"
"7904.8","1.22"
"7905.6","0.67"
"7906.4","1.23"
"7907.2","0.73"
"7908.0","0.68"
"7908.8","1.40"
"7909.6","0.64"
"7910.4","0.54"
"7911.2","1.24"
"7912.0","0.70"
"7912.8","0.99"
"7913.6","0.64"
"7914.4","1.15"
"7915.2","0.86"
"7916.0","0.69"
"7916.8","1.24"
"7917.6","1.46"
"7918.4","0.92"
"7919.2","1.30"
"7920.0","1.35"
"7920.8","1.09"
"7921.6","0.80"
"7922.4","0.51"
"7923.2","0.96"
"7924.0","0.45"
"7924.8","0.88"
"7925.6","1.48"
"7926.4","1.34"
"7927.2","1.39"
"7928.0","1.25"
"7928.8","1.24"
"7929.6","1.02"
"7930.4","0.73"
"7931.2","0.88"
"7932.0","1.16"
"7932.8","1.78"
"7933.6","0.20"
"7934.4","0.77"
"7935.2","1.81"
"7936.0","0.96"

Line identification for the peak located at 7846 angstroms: [S II]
